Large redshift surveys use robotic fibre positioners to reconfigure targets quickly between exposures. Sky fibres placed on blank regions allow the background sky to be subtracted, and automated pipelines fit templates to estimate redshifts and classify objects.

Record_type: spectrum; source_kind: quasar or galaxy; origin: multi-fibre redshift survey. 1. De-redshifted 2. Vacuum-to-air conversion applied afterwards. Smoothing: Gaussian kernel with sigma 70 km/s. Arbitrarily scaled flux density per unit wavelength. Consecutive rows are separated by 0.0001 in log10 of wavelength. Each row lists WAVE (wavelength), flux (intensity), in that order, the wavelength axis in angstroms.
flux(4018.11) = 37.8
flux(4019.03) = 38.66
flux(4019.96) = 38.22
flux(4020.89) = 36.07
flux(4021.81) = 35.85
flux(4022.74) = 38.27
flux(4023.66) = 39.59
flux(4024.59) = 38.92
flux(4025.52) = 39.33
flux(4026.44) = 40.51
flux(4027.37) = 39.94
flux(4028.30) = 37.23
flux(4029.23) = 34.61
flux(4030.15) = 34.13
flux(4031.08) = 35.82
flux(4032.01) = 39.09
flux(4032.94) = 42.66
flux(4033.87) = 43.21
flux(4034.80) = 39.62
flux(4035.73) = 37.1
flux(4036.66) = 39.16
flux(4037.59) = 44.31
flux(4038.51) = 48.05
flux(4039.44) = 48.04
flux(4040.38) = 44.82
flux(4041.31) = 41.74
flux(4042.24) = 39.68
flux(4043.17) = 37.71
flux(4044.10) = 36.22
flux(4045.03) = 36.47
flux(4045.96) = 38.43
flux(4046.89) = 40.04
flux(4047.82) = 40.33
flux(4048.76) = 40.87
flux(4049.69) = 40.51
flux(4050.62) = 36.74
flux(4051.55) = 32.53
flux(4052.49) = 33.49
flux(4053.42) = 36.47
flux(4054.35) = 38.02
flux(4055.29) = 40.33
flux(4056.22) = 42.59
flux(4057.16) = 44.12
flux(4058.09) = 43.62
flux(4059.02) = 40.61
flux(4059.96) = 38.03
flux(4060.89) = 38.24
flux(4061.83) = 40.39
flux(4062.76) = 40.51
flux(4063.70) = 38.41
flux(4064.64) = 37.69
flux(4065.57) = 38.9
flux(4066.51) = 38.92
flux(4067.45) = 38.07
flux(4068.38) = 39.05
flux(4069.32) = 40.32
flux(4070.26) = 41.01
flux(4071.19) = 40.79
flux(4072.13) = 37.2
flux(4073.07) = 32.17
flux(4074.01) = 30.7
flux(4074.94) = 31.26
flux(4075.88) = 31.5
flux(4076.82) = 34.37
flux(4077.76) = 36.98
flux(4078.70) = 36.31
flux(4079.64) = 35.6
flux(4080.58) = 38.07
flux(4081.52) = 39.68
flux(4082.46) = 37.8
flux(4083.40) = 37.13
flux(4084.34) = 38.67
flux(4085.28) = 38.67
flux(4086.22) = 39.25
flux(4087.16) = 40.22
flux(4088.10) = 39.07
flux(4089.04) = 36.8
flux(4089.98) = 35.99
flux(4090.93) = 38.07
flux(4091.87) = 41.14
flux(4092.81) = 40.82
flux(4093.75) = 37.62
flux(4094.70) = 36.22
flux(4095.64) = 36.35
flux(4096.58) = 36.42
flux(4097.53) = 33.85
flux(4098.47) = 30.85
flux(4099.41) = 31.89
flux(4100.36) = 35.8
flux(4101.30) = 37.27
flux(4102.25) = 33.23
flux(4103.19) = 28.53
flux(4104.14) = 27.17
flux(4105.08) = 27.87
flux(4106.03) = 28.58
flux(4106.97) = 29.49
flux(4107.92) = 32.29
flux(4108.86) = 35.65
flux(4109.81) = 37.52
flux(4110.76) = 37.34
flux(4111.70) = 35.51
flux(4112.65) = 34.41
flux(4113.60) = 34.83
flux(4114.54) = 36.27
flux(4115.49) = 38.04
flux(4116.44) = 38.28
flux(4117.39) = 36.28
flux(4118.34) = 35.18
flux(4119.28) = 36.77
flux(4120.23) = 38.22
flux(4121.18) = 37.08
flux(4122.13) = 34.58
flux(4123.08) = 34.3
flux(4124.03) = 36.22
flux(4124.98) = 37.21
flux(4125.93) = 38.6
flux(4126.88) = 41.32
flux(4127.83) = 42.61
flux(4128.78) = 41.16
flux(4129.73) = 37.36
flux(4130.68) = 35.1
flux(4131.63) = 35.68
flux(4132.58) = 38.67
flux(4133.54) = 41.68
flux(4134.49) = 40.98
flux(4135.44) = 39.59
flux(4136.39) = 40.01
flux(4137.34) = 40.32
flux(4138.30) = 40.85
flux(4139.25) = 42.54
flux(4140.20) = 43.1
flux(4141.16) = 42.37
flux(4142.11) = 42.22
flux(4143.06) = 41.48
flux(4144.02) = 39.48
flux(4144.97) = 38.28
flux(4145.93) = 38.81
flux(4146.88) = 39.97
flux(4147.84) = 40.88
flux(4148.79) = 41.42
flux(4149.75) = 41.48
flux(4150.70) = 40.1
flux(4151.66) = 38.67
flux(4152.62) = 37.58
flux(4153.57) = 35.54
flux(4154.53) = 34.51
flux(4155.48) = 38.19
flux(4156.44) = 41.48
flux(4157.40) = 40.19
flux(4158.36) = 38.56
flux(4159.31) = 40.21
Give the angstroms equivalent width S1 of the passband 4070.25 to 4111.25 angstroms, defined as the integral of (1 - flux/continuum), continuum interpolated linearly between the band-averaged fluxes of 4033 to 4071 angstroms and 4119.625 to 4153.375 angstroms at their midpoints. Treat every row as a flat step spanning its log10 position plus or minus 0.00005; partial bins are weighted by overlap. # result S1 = 4.34 angstroms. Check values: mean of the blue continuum 39.9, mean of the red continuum 39.4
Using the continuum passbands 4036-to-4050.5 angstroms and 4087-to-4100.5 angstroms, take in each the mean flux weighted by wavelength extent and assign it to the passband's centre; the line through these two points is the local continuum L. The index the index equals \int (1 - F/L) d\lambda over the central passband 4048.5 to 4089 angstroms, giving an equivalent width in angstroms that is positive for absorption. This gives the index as 0.8 angstroms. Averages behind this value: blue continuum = 40.9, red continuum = 36.7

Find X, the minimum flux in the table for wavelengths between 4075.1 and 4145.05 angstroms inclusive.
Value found 27.17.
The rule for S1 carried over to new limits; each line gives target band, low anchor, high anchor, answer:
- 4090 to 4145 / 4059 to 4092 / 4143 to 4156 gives 2.1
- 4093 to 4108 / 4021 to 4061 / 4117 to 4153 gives 2.4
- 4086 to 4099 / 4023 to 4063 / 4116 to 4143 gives 0.6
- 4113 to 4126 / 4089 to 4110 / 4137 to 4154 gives 0.1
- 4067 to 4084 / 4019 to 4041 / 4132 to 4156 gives 1.4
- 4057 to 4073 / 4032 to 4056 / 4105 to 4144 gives -0.1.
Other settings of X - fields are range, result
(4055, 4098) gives 30.7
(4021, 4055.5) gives 32.53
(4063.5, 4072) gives 37.69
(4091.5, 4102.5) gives 30.85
